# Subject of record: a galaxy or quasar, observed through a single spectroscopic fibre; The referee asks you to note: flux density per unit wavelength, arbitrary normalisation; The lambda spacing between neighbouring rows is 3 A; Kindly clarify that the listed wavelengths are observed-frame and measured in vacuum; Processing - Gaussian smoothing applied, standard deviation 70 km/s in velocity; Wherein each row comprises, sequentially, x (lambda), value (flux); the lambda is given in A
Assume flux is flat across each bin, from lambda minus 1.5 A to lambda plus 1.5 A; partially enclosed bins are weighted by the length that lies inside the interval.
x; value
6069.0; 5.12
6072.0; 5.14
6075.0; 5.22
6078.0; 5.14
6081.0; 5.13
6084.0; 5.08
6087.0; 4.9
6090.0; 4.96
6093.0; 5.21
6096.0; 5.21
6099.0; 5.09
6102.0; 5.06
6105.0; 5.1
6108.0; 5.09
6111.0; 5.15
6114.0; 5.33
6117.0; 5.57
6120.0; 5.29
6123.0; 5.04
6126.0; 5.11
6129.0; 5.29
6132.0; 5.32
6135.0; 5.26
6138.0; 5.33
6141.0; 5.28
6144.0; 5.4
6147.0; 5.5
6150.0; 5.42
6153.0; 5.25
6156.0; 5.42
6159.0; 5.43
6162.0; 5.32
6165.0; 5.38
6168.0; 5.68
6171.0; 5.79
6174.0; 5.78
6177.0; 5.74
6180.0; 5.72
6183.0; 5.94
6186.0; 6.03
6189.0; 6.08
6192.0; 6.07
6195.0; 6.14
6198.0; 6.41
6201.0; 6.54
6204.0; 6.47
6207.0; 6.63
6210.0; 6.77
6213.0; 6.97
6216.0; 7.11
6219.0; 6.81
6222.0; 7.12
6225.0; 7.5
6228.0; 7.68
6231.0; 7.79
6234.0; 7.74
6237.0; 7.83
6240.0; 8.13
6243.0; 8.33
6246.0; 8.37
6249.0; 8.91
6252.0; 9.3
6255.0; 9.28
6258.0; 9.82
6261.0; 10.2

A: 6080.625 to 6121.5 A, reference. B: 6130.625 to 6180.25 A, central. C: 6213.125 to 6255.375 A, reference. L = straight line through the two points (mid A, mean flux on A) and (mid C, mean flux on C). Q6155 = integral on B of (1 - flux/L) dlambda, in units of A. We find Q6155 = 6.4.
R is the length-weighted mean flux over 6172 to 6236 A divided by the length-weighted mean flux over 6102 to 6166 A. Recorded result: 1.25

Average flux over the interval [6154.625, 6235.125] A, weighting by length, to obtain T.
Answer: 6.37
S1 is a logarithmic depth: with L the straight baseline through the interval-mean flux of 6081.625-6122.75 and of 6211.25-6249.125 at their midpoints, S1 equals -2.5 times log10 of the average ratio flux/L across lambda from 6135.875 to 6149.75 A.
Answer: 0.110 mag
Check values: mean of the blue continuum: 5.15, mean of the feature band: 5.38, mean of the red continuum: 7.66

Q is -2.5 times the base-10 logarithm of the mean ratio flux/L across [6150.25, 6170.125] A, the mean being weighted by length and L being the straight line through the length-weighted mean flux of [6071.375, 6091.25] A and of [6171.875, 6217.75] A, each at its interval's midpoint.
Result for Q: 0.09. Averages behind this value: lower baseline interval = 5.08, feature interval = 5.43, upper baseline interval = 6.29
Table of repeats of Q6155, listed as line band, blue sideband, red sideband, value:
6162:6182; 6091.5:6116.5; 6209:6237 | 2.30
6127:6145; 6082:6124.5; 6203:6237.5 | 1.31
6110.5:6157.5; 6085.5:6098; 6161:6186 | 0.70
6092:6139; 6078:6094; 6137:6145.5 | -0.07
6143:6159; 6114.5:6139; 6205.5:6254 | 1.22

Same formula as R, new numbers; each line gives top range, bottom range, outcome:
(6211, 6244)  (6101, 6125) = 1.45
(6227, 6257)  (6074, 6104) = 1.64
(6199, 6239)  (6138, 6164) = 1.33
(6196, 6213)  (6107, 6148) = 1.25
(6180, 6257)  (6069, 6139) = 1.40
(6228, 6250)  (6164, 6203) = 1.36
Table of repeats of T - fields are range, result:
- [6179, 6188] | 5.92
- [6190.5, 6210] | 6.41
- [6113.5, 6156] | 5.32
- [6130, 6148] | 5.34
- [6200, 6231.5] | 7.02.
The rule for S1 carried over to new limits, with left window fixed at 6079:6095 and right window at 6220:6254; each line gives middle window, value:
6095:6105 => 0.04 mag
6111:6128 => 0.09 mag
